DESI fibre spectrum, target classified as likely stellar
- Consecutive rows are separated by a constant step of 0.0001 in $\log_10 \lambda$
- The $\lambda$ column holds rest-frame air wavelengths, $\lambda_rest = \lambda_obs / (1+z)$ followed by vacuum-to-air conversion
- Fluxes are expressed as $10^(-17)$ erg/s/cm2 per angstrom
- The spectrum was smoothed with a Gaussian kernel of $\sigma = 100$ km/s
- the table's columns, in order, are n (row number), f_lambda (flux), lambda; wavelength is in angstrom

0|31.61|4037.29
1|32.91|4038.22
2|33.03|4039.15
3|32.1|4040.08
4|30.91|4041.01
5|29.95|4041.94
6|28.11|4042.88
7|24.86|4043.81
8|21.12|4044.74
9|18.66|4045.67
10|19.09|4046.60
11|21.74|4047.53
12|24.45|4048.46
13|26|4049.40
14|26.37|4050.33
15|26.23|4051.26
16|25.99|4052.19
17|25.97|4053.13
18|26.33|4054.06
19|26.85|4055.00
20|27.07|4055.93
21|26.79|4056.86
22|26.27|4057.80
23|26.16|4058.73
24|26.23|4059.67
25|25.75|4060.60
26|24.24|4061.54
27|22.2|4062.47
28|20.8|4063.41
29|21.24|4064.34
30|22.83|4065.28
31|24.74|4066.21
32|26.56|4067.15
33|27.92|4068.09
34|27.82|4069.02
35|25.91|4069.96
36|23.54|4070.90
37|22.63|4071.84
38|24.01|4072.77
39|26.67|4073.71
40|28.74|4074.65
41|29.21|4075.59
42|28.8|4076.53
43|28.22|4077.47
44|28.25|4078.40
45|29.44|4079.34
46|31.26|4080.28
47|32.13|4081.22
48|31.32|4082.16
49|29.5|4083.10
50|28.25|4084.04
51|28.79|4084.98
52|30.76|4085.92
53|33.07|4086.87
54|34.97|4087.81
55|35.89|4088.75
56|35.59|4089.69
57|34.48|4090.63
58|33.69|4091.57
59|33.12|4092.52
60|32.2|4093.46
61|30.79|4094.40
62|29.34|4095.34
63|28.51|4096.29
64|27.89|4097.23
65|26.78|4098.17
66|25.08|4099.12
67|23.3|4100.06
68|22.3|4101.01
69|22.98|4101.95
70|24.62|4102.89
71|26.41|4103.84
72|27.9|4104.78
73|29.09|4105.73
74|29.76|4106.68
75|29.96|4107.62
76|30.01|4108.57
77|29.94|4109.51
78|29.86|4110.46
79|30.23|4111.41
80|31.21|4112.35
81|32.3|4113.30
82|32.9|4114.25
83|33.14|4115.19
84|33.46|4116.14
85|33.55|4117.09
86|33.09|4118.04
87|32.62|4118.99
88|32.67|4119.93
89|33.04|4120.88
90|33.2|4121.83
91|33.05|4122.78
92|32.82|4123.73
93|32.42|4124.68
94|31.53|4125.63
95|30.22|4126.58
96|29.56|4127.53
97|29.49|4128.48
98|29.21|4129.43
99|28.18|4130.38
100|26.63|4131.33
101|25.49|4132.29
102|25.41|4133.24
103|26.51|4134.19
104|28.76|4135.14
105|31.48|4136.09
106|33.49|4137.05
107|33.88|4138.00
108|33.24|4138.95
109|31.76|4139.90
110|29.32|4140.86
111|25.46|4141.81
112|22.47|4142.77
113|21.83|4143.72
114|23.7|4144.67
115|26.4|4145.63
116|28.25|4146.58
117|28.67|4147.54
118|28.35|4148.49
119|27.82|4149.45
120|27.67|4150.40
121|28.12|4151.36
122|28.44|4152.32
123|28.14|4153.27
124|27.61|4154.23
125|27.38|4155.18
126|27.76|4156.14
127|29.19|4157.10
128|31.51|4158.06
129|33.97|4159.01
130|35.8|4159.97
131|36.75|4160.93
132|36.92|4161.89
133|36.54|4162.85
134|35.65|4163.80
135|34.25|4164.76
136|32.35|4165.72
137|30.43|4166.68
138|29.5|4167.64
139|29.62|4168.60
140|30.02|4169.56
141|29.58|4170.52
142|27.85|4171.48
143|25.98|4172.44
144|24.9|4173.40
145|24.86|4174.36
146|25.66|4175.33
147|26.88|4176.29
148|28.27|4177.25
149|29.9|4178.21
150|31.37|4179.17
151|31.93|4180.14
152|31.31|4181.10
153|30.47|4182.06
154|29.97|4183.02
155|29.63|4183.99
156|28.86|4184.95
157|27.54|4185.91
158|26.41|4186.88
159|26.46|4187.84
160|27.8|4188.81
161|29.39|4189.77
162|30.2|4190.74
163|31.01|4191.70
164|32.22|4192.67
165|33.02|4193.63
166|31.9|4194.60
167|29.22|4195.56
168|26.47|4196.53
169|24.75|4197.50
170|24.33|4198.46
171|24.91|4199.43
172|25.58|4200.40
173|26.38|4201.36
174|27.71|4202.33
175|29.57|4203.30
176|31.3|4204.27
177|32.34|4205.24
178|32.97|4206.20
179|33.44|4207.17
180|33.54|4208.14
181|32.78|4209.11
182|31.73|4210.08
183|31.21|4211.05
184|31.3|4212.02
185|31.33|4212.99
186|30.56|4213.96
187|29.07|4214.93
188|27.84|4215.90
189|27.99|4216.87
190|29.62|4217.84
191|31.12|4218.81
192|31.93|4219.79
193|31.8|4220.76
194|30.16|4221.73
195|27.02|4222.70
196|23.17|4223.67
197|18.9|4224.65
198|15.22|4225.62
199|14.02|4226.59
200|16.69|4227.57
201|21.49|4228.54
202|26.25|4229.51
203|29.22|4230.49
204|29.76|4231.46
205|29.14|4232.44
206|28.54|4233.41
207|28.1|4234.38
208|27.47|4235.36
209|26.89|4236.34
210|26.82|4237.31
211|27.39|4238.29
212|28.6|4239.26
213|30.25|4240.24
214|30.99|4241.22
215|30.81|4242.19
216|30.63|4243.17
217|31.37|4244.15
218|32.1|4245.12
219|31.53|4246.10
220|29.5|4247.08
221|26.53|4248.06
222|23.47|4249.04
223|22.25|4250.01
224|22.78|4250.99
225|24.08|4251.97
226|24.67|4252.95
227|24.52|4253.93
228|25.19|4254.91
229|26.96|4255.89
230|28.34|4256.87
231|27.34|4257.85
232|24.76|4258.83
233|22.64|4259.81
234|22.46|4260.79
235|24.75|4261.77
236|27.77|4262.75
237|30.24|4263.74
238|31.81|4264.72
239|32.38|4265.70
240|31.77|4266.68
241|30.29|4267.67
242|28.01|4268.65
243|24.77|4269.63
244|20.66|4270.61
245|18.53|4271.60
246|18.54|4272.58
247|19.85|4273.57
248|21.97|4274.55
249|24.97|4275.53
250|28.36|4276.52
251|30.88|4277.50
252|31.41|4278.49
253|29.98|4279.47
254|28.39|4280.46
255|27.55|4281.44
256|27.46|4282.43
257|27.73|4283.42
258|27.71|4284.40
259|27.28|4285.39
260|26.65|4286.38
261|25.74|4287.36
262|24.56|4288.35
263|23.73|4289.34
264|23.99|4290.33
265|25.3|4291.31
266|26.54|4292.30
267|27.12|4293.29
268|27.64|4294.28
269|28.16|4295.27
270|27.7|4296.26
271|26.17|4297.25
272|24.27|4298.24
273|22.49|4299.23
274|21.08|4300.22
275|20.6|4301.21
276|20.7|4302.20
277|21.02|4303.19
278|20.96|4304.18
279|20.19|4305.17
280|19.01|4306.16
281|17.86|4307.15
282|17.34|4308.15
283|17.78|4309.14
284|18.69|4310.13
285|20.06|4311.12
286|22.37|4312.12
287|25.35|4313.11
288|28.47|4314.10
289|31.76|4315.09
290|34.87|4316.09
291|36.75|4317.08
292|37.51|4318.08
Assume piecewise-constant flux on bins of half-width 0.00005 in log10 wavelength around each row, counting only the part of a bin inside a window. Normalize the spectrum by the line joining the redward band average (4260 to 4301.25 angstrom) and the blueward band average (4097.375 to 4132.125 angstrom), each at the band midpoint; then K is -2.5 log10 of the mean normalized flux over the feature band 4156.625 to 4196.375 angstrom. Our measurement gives -0.071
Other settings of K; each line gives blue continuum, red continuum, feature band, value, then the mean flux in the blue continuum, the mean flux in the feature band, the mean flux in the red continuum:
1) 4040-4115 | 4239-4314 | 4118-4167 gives -0.12 mag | 27.7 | 30.1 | 25.5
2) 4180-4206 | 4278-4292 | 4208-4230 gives 0.05 mag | 28.9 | 27.1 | 27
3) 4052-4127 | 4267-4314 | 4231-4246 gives -0.15 mag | 28.9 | 29.3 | 24.3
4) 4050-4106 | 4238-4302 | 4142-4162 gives -0.06 mag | 27.7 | 28.7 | 26.5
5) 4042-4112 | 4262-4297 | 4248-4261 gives 0.09 mag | 27.4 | 24.7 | 26.7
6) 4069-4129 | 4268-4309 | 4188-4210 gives -0.10 mag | 29.9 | 29.6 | 24.4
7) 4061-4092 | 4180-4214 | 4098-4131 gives -0.04 mag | 28.3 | 29.9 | 29.7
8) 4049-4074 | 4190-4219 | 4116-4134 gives -0.13 mag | 25.3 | 30.7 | 29.8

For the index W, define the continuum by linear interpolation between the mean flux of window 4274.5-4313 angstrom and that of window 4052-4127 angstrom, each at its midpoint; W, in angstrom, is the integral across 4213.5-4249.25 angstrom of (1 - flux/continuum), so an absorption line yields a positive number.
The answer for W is -2.2 angstrom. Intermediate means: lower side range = 28.9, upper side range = 24.4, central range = 27.4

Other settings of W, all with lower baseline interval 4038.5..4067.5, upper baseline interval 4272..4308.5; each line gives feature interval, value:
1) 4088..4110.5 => -3.5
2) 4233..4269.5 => -4.2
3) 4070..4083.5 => -1.4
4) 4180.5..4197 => -3.0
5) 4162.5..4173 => -2.5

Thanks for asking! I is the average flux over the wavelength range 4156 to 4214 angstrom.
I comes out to 30.1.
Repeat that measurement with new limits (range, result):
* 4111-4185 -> 30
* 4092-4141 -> 29.9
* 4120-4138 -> 30.2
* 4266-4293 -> 26.1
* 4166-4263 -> 27.9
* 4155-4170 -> 32.4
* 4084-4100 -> 31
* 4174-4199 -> 28.8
